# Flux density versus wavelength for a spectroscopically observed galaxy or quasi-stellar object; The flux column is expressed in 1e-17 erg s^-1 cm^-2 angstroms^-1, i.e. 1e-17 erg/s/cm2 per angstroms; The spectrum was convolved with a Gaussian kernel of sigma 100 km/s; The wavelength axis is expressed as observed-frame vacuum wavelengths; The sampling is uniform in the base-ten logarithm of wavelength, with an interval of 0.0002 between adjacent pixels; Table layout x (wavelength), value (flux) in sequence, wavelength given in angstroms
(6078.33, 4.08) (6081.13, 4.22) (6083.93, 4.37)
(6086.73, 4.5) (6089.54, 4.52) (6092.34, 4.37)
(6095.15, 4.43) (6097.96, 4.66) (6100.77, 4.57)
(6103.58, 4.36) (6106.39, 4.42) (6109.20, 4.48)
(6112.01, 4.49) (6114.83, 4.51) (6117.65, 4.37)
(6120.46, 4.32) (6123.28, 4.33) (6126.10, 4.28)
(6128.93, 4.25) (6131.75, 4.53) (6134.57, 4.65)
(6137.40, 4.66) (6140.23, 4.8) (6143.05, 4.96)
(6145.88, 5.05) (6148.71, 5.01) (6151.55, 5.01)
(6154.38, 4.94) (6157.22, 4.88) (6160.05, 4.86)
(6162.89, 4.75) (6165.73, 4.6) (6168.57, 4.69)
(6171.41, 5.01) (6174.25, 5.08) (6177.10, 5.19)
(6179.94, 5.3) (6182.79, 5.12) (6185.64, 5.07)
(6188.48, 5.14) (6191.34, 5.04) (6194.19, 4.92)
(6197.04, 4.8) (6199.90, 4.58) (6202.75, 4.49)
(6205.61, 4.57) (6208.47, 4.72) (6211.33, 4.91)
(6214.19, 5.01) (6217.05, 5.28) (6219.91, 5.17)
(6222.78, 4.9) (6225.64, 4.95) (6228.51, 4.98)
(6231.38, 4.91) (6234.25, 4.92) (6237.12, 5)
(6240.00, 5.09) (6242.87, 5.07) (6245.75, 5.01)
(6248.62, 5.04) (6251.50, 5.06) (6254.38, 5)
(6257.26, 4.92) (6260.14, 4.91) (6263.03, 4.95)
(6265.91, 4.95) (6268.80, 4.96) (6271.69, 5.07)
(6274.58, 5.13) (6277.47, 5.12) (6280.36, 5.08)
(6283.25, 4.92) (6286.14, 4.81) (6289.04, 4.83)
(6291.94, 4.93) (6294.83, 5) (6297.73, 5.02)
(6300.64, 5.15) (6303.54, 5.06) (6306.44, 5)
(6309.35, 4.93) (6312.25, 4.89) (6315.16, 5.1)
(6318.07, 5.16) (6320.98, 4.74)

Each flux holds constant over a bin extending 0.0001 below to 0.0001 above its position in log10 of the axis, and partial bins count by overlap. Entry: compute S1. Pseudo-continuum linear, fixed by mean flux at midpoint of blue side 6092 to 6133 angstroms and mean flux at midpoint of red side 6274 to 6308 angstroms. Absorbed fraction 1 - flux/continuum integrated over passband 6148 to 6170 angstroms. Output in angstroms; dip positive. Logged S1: -1.26 angstroms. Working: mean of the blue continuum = 4.43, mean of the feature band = 4.84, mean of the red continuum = 5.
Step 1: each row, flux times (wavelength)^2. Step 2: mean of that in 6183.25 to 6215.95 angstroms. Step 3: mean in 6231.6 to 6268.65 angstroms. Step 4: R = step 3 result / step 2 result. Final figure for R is 1.0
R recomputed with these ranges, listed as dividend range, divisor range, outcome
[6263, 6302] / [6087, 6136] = 1.19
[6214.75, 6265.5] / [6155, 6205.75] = 1.04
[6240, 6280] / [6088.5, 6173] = 1.13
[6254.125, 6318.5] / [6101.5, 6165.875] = 1.13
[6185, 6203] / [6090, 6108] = 1.13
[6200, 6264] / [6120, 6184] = 1.06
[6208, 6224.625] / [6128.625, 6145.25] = 1.10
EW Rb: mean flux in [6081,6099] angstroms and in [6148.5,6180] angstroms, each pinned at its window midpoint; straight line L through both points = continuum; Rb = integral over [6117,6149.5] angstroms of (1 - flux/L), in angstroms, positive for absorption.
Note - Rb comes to 0.9 angstroms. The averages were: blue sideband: 4.45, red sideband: 4.92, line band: 4.6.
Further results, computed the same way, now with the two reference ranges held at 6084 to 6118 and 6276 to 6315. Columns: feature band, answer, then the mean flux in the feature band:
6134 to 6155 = -1.4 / 4.89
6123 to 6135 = 0.4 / 4.4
